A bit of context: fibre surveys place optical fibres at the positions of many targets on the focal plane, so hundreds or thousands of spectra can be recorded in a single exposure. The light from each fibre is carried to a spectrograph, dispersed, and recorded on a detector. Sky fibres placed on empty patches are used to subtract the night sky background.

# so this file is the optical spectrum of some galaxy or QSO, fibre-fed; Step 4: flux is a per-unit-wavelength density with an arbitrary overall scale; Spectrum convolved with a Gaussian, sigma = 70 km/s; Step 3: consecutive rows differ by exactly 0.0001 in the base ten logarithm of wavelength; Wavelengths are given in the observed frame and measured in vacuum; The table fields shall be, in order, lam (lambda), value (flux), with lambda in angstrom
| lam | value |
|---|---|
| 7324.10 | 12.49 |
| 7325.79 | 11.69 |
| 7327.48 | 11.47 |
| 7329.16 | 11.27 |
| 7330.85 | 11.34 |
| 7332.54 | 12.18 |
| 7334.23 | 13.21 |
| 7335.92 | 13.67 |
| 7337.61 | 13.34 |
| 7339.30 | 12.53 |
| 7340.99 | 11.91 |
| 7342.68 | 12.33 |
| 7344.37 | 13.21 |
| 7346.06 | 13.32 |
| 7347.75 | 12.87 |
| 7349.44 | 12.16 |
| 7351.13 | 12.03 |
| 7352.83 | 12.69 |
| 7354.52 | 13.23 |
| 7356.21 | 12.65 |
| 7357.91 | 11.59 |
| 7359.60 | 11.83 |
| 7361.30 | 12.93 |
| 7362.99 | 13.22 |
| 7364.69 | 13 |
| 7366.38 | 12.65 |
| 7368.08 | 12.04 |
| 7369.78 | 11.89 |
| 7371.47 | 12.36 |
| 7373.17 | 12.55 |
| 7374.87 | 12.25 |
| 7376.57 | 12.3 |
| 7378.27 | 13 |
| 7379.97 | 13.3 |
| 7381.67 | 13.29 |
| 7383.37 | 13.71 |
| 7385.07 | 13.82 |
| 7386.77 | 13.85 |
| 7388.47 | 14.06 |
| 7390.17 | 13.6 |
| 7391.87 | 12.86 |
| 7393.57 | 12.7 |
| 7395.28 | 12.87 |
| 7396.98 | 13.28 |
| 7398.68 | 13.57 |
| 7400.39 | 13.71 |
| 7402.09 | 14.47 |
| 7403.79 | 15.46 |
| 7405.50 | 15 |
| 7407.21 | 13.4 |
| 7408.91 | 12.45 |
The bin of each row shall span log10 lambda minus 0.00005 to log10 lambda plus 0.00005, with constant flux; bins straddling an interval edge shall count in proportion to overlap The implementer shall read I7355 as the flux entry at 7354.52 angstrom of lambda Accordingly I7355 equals 13.23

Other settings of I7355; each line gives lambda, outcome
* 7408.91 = 12.45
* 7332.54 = 12.18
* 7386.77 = 13.85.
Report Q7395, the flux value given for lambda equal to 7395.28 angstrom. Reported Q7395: 12.87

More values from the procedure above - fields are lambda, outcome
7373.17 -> 12.55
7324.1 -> 12.49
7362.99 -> 13.22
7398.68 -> 13.57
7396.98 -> 13.28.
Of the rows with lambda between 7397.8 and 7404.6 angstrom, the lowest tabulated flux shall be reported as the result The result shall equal 13.57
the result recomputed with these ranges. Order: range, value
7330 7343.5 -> 11.34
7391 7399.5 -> 12.7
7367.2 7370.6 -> 11.89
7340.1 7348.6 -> 11.91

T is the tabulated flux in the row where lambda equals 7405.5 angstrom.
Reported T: 15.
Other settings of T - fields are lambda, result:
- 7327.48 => 11.47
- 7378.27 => 13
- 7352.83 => 12.69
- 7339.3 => 12.53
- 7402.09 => 14.47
